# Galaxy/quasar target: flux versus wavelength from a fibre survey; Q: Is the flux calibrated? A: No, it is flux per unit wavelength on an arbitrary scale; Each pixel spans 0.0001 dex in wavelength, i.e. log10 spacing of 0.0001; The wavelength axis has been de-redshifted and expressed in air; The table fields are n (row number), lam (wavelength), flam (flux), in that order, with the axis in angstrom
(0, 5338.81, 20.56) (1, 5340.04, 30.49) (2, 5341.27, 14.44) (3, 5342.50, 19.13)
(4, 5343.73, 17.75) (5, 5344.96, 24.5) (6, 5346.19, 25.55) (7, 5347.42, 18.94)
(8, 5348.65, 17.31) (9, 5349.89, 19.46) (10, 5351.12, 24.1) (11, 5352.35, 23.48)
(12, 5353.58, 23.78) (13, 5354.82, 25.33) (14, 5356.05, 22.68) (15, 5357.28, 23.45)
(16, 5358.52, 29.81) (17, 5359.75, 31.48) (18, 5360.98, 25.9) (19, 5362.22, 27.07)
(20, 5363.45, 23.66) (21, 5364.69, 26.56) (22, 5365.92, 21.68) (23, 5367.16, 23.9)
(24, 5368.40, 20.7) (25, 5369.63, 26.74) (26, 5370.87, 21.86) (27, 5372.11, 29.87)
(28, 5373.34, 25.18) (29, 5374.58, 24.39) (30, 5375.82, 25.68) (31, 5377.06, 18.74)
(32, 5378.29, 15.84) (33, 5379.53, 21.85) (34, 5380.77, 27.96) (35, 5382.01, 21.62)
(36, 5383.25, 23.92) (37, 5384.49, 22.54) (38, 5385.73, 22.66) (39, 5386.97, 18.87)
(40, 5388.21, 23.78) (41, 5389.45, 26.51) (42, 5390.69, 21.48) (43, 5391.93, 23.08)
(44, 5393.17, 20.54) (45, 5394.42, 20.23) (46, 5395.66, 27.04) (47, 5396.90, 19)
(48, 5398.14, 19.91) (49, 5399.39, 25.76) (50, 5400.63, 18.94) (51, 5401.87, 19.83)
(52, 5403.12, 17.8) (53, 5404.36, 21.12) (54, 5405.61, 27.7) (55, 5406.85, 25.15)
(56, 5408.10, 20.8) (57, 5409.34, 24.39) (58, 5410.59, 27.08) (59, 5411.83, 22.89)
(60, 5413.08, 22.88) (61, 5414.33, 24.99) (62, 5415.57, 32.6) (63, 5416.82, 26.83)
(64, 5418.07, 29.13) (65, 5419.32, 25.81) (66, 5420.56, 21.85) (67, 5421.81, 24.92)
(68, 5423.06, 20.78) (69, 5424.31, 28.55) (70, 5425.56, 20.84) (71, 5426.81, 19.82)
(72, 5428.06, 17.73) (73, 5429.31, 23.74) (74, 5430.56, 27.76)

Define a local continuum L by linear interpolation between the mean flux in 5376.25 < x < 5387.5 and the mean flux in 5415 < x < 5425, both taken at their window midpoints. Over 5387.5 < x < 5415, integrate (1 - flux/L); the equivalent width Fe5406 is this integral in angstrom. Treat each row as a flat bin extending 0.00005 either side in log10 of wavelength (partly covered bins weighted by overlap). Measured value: 1.4 angstrom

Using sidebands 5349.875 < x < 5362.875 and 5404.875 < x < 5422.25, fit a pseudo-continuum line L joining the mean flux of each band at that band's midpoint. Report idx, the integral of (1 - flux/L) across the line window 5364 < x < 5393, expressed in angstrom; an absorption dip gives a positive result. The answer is 2.51 angstrom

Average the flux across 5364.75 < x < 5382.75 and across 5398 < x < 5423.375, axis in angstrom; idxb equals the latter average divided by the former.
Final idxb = 1.0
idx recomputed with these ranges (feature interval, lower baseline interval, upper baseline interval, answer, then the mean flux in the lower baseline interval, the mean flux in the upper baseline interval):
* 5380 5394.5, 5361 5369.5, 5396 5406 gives -0.3 angstrom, 24.2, 21.3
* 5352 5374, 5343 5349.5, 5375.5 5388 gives -4.0 angstrom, 20.7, 21.9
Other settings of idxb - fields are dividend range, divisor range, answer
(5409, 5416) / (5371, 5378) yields 1.06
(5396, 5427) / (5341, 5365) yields 1.02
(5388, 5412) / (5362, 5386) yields 0.96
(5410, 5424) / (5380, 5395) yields 1.12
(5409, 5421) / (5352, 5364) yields 1.01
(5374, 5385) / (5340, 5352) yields 1.08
